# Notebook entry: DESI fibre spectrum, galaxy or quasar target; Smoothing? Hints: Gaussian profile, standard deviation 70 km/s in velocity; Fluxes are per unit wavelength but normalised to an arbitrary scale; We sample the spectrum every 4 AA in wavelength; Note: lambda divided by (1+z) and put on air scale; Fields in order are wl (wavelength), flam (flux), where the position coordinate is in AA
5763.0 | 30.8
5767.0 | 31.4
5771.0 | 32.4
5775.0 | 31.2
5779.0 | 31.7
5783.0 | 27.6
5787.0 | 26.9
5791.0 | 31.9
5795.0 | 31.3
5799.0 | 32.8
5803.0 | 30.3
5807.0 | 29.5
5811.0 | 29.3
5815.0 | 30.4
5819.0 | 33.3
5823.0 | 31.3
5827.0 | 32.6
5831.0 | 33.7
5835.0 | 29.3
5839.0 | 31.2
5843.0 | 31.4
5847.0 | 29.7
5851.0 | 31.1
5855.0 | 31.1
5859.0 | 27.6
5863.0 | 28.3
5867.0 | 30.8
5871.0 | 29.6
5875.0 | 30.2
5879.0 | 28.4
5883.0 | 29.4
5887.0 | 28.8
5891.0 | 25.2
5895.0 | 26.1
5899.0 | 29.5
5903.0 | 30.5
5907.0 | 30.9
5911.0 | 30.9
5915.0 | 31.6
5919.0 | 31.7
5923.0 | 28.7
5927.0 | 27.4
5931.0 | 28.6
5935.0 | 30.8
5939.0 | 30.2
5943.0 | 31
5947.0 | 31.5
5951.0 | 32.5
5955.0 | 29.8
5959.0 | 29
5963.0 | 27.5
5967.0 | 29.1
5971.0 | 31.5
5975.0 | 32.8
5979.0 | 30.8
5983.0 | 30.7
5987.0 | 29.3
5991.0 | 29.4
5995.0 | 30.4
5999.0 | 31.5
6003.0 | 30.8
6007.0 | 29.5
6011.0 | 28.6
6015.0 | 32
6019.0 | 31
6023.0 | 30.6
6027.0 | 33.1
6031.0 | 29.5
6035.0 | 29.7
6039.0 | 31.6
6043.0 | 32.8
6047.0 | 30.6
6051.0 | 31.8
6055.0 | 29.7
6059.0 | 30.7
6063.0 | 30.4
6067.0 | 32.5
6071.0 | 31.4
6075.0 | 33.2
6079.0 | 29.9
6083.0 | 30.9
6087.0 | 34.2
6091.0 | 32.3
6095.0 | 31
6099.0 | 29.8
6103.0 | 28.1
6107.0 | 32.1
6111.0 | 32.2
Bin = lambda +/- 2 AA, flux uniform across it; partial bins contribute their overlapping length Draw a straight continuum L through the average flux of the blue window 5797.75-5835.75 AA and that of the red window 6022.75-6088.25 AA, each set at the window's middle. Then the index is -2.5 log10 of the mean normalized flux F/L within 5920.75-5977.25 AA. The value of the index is 0.04 mag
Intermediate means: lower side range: 31.3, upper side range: 31.3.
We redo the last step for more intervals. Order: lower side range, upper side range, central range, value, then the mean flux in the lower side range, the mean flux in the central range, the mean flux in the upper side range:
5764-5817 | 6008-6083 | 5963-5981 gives 0.008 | 30.5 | 30.7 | 31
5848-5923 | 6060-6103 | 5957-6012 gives 0.013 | 29.5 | 30.1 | 31.4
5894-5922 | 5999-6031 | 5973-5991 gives -0.004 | 30.3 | 30.7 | 30.8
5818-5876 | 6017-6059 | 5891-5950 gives 0.036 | 30.7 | 29.8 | 31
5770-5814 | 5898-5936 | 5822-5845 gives -0.046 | 30.4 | 31.6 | 30.1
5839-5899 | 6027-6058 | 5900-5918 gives -0.048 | 29.2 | 30.9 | 31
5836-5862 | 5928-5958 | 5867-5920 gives 0.032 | 30.2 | 29.5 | 30.5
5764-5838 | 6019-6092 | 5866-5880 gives 0.046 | 30.9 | 29.8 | 31.4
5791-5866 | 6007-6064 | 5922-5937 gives 0.070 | 30.8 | 28.9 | 30.8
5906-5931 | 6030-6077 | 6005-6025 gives 0.019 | 30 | 30.3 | 31.2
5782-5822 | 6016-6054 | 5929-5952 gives 0.006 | 30.4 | 30.7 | 31.2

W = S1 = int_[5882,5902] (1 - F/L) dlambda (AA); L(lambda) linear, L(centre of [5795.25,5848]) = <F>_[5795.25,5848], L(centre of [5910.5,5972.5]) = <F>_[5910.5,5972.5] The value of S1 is 1.75 AA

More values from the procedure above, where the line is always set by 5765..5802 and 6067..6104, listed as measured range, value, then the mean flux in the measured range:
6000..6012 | 0.5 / 29.9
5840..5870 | 0.9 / 30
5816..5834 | -0.9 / 32.4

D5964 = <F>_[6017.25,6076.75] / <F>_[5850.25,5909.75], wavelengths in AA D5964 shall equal 1.1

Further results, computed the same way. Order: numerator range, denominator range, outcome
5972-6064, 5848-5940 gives 1.04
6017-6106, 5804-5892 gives 1.03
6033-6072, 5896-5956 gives 1.03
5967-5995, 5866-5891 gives 1.05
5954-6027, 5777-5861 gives 0.99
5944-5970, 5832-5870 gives 1.00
